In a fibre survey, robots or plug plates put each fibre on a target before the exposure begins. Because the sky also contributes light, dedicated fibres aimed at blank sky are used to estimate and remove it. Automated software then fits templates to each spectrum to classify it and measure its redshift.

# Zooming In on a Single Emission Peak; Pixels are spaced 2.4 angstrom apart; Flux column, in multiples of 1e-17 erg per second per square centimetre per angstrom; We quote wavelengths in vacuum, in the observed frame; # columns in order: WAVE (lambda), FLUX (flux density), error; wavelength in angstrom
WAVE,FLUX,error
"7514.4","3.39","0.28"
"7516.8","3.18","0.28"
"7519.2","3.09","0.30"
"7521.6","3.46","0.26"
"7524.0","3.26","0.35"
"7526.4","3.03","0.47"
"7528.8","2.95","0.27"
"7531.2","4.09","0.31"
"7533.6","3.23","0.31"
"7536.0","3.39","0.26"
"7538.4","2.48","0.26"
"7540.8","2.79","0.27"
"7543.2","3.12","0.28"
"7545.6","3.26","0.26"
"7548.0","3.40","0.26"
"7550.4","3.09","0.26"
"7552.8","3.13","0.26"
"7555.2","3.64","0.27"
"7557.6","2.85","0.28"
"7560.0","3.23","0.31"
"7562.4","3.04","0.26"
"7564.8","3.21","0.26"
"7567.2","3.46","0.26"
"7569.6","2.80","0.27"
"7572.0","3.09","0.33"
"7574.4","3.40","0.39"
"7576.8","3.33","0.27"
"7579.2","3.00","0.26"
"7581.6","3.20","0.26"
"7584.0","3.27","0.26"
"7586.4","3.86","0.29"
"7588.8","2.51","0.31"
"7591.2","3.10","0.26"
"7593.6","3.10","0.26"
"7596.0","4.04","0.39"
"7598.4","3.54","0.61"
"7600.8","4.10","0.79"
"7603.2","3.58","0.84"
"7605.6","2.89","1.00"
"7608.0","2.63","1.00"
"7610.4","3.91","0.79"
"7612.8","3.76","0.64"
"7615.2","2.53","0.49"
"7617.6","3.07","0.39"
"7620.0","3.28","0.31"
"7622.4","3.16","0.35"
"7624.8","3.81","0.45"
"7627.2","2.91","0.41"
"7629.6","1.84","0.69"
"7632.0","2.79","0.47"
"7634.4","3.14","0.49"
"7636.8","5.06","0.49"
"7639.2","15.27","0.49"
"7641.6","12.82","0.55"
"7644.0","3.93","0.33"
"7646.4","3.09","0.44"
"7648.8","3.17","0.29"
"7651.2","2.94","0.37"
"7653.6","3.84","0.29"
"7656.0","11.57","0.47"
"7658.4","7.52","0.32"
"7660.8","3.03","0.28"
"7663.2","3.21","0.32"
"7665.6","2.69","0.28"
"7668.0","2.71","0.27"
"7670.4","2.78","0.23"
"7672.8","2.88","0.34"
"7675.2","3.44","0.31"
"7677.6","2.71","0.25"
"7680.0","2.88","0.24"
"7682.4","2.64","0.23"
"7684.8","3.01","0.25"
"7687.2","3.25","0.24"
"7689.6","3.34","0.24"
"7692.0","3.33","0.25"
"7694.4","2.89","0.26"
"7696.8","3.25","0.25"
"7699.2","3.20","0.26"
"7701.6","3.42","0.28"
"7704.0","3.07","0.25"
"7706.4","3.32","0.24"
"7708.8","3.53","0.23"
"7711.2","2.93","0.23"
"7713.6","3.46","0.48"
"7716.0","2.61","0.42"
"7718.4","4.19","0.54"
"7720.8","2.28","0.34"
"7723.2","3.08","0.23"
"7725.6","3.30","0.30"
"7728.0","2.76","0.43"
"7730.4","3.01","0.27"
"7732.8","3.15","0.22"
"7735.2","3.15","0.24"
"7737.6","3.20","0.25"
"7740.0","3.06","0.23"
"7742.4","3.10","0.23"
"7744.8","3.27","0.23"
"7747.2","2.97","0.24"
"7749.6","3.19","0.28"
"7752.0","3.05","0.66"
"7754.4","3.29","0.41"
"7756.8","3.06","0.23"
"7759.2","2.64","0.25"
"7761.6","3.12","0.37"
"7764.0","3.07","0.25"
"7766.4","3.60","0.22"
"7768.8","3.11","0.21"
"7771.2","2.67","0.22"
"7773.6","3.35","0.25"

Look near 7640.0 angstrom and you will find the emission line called [S II]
